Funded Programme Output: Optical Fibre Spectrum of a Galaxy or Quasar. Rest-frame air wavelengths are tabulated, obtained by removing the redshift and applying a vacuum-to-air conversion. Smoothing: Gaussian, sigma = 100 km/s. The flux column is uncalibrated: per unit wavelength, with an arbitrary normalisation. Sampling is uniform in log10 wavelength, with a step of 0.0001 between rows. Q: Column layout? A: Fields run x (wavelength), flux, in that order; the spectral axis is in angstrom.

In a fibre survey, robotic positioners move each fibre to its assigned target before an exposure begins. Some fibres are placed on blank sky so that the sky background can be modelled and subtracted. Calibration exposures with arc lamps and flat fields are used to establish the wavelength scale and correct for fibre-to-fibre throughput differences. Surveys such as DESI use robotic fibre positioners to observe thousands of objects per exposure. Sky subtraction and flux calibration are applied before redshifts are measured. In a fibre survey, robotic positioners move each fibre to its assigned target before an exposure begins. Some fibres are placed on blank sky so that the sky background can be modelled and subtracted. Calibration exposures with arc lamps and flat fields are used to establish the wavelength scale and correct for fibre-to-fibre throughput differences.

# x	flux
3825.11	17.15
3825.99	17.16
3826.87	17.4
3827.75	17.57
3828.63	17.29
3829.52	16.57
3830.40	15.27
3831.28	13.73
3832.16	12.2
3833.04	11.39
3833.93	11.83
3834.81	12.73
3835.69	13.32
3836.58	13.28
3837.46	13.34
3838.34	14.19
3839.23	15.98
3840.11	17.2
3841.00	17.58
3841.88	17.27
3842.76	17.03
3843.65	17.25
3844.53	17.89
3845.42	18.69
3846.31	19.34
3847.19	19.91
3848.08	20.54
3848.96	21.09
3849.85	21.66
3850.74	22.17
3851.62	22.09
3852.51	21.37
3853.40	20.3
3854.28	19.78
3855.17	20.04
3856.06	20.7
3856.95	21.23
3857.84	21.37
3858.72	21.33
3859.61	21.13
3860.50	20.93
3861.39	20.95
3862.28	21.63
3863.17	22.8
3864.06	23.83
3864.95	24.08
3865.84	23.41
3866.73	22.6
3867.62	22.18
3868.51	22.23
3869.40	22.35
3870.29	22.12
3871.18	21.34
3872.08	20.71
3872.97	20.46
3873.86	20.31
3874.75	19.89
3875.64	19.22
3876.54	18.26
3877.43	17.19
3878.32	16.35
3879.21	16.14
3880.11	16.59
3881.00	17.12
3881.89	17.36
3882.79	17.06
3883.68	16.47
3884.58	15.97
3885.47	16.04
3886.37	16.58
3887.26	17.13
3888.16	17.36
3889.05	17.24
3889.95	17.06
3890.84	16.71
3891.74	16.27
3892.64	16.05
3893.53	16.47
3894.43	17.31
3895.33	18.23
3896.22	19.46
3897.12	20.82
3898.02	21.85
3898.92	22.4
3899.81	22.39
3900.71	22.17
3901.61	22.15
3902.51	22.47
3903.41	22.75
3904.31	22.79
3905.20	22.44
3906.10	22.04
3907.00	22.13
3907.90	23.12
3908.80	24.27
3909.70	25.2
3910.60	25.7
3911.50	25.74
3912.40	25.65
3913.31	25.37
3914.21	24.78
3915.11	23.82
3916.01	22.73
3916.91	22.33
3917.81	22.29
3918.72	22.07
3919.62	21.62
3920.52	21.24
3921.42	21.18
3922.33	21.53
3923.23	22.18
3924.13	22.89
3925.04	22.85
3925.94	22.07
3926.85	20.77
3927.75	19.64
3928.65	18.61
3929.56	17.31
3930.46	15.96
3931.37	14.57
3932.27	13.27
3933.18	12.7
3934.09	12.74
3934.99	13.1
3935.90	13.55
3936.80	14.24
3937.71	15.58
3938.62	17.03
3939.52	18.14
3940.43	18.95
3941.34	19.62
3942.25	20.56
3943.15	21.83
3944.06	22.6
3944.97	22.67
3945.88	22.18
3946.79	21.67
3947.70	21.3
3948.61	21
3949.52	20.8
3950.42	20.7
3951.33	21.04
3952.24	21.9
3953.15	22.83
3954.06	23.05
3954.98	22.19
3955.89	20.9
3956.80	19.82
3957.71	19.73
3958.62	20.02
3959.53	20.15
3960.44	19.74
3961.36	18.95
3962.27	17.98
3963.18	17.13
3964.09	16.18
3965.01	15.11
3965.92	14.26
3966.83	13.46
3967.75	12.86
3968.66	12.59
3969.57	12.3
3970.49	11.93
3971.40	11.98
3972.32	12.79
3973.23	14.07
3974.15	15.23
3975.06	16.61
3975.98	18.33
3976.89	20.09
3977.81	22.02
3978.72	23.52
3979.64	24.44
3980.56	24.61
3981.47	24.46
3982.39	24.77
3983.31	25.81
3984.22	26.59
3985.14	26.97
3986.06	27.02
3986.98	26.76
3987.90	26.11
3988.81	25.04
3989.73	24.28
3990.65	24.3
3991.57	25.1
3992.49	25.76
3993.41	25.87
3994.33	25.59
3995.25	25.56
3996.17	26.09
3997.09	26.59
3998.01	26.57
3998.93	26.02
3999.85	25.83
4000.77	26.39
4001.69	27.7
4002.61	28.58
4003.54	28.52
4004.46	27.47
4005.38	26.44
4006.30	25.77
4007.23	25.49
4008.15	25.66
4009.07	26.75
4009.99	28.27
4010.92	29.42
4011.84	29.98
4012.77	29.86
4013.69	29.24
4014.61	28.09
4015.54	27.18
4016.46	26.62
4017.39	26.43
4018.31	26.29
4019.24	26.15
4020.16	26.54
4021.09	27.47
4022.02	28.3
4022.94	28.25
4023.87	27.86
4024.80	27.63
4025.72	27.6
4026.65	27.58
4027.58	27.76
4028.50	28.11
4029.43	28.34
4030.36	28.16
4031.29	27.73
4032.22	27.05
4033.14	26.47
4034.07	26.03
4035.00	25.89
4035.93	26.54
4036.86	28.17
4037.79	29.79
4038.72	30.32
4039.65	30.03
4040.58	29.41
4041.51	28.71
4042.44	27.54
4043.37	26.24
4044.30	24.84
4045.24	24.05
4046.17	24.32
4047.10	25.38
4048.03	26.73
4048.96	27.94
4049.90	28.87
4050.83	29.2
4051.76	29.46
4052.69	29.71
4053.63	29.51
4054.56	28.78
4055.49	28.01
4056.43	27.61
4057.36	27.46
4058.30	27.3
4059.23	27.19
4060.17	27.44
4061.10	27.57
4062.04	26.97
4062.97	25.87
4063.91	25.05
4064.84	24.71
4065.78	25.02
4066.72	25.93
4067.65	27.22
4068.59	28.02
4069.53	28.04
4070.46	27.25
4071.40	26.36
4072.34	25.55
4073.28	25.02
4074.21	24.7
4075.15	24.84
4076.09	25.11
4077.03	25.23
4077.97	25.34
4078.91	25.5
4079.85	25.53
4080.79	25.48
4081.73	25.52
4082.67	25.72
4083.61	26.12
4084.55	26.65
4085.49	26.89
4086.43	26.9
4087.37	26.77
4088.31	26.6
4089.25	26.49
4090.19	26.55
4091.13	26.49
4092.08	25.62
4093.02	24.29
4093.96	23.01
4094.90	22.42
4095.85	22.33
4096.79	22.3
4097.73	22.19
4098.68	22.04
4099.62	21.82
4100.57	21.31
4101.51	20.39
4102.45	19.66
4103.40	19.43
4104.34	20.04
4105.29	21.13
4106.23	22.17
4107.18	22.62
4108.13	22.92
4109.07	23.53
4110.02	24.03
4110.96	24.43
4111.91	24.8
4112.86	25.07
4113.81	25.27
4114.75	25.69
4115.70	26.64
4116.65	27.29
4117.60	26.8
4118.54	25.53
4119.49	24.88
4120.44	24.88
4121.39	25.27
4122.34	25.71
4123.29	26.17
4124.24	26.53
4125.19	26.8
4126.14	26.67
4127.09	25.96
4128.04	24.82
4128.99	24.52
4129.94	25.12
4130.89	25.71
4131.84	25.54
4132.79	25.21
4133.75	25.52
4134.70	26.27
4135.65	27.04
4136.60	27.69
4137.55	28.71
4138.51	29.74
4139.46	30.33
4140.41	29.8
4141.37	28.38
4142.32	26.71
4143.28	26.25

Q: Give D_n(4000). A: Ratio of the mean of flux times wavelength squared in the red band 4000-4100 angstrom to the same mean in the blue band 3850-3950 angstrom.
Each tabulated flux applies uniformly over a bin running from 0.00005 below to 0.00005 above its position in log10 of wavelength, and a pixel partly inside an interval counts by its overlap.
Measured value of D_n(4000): 1.43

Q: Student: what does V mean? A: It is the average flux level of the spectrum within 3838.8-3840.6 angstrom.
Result 16.6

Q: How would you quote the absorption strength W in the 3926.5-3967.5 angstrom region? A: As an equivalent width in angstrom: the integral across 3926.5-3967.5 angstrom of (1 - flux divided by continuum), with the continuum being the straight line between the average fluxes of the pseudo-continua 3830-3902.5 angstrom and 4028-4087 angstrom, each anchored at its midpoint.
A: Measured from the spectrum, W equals 6.79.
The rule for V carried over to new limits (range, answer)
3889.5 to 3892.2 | 16.7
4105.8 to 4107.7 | 22.3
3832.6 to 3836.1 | 12.3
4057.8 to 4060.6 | 27.2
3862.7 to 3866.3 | 23.5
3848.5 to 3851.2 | 21.7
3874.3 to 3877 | 19.1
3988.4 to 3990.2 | 24.6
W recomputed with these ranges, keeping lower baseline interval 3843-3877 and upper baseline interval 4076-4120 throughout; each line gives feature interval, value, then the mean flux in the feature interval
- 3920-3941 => 3.9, 17.8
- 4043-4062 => -3.0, 27.4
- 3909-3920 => -1.1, 24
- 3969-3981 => 2.7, 17.5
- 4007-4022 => -2.9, 27.5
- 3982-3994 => -1.6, 25.7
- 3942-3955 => 0.3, 21.8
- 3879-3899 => 3.6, 17.5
